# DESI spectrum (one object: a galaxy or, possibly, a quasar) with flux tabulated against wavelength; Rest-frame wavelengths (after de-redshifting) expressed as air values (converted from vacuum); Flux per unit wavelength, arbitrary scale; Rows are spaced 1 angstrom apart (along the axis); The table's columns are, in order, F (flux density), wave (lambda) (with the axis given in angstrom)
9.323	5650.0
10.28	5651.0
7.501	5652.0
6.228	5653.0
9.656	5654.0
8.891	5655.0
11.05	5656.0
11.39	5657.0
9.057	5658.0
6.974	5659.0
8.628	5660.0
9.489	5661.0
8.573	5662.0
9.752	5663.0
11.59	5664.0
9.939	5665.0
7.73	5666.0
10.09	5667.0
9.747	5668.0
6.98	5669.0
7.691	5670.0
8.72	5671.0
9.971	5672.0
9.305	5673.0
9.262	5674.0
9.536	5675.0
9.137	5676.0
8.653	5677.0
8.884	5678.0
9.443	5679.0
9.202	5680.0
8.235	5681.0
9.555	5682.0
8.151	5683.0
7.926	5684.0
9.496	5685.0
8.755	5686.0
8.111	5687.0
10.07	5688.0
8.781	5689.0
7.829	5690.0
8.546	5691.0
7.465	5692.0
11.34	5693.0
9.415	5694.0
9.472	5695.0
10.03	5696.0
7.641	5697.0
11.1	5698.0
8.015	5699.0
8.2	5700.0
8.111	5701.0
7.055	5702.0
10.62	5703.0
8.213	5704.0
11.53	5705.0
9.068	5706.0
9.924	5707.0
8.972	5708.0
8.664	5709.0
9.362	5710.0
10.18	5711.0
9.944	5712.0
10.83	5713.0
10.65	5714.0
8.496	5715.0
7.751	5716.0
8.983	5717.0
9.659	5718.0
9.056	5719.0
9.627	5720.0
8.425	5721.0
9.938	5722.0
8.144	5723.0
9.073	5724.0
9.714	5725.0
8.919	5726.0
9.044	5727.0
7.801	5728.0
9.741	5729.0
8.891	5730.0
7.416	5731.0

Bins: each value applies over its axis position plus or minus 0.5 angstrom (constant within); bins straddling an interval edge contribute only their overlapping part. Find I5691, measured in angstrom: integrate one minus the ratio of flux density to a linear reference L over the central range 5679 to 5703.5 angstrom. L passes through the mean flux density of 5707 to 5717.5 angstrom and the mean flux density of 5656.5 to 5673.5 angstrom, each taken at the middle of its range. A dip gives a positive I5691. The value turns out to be 1.1 angstrom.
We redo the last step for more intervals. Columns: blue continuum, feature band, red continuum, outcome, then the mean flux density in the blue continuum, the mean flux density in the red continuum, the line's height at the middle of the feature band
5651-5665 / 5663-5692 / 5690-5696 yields 0.7 angstrom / 9.21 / 9.19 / 9.2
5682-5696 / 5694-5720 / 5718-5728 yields -0.8 angstrom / 8.94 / 9.07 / 9.01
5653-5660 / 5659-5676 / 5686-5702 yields 0.0 angstrom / 9.21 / 8.88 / 9.11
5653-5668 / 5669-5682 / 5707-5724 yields 0.6 angstrom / 9.39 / 9.3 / 9.36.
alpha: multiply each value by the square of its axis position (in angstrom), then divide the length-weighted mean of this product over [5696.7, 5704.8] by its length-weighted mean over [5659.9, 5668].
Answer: 0.9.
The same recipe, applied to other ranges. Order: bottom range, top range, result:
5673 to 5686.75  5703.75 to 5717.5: 1.07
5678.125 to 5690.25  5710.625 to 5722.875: 1.08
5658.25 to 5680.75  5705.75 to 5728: 1.04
